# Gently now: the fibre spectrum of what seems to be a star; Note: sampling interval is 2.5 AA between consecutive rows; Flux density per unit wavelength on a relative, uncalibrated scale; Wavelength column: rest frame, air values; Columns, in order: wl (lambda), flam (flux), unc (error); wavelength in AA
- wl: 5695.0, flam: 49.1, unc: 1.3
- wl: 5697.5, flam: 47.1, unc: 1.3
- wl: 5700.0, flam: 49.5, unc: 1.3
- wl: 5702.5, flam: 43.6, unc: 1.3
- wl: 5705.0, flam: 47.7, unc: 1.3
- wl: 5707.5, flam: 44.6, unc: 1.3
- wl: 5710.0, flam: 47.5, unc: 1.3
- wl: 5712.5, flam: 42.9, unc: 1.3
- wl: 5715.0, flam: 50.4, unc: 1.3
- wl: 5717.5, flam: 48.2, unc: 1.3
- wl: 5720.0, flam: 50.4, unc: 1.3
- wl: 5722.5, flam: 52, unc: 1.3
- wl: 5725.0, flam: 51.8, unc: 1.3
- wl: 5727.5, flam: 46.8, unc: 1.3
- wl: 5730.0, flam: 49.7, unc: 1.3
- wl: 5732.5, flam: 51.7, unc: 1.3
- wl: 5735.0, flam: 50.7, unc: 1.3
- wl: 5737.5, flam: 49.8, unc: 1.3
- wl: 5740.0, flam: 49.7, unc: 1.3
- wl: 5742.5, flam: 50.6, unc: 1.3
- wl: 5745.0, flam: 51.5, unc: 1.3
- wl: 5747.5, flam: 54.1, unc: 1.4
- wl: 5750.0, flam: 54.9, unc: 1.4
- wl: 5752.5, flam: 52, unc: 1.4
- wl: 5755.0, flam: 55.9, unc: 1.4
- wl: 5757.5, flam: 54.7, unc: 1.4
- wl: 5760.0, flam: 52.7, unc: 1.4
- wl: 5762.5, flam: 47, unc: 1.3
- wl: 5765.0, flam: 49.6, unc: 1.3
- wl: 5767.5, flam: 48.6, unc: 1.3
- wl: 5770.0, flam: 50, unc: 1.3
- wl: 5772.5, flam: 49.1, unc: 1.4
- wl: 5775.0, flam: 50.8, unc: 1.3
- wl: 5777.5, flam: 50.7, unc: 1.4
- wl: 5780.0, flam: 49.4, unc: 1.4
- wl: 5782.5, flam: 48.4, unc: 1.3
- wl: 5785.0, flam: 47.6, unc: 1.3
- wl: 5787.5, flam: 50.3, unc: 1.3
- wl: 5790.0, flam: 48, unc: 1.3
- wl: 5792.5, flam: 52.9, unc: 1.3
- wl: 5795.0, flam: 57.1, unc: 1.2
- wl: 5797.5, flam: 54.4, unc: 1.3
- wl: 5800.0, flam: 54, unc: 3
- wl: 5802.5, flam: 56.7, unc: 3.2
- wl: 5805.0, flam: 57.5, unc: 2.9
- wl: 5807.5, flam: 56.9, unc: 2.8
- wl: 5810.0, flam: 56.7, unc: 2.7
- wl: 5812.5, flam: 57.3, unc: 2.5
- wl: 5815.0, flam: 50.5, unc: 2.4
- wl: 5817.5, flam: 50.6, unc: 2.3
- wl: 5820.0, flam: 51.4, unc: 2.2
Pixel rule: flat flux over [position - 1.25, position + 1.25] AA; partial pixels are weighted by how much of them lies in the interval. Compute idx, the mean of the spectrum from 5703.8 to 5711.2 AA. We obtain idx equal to 46.6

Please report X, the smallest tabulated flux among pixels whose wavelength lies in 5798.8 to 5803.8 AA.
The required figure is 54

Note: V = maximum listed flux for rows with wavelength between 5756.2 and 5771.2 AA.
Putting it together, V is 54.7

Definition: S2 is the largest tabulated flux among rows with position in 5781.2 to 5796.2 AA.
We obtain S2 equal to 57.1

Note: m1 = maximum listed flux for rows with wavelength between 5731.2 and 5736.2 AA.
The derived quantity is 51.7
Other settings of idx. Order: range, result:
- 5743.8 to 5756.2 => 53.7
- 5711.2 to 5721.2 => 48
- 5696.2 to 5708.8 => 46.5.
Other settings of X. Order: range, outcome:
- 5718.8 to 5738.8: 46.8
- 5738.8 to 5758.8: 49.7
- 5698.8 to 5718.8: 42.9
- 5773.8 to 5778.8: 50.7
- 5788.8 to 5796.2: 48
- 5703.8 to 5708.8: 44.6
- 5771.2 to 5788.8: 47.6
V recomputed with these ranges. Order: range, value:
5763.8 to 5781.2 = 50.8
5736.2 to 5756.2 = 55.9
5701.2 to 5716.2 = 50.4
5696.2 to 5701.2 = 49.5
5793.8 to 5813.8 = 57.5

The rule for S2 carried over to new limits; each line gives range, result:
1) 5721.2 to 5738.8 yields 52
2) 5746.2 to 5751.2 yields 54.9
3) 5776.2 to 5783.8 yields 50.7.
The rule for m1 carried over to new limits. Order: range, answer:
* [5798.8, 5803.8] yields 56.7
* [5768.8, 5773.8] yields 50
